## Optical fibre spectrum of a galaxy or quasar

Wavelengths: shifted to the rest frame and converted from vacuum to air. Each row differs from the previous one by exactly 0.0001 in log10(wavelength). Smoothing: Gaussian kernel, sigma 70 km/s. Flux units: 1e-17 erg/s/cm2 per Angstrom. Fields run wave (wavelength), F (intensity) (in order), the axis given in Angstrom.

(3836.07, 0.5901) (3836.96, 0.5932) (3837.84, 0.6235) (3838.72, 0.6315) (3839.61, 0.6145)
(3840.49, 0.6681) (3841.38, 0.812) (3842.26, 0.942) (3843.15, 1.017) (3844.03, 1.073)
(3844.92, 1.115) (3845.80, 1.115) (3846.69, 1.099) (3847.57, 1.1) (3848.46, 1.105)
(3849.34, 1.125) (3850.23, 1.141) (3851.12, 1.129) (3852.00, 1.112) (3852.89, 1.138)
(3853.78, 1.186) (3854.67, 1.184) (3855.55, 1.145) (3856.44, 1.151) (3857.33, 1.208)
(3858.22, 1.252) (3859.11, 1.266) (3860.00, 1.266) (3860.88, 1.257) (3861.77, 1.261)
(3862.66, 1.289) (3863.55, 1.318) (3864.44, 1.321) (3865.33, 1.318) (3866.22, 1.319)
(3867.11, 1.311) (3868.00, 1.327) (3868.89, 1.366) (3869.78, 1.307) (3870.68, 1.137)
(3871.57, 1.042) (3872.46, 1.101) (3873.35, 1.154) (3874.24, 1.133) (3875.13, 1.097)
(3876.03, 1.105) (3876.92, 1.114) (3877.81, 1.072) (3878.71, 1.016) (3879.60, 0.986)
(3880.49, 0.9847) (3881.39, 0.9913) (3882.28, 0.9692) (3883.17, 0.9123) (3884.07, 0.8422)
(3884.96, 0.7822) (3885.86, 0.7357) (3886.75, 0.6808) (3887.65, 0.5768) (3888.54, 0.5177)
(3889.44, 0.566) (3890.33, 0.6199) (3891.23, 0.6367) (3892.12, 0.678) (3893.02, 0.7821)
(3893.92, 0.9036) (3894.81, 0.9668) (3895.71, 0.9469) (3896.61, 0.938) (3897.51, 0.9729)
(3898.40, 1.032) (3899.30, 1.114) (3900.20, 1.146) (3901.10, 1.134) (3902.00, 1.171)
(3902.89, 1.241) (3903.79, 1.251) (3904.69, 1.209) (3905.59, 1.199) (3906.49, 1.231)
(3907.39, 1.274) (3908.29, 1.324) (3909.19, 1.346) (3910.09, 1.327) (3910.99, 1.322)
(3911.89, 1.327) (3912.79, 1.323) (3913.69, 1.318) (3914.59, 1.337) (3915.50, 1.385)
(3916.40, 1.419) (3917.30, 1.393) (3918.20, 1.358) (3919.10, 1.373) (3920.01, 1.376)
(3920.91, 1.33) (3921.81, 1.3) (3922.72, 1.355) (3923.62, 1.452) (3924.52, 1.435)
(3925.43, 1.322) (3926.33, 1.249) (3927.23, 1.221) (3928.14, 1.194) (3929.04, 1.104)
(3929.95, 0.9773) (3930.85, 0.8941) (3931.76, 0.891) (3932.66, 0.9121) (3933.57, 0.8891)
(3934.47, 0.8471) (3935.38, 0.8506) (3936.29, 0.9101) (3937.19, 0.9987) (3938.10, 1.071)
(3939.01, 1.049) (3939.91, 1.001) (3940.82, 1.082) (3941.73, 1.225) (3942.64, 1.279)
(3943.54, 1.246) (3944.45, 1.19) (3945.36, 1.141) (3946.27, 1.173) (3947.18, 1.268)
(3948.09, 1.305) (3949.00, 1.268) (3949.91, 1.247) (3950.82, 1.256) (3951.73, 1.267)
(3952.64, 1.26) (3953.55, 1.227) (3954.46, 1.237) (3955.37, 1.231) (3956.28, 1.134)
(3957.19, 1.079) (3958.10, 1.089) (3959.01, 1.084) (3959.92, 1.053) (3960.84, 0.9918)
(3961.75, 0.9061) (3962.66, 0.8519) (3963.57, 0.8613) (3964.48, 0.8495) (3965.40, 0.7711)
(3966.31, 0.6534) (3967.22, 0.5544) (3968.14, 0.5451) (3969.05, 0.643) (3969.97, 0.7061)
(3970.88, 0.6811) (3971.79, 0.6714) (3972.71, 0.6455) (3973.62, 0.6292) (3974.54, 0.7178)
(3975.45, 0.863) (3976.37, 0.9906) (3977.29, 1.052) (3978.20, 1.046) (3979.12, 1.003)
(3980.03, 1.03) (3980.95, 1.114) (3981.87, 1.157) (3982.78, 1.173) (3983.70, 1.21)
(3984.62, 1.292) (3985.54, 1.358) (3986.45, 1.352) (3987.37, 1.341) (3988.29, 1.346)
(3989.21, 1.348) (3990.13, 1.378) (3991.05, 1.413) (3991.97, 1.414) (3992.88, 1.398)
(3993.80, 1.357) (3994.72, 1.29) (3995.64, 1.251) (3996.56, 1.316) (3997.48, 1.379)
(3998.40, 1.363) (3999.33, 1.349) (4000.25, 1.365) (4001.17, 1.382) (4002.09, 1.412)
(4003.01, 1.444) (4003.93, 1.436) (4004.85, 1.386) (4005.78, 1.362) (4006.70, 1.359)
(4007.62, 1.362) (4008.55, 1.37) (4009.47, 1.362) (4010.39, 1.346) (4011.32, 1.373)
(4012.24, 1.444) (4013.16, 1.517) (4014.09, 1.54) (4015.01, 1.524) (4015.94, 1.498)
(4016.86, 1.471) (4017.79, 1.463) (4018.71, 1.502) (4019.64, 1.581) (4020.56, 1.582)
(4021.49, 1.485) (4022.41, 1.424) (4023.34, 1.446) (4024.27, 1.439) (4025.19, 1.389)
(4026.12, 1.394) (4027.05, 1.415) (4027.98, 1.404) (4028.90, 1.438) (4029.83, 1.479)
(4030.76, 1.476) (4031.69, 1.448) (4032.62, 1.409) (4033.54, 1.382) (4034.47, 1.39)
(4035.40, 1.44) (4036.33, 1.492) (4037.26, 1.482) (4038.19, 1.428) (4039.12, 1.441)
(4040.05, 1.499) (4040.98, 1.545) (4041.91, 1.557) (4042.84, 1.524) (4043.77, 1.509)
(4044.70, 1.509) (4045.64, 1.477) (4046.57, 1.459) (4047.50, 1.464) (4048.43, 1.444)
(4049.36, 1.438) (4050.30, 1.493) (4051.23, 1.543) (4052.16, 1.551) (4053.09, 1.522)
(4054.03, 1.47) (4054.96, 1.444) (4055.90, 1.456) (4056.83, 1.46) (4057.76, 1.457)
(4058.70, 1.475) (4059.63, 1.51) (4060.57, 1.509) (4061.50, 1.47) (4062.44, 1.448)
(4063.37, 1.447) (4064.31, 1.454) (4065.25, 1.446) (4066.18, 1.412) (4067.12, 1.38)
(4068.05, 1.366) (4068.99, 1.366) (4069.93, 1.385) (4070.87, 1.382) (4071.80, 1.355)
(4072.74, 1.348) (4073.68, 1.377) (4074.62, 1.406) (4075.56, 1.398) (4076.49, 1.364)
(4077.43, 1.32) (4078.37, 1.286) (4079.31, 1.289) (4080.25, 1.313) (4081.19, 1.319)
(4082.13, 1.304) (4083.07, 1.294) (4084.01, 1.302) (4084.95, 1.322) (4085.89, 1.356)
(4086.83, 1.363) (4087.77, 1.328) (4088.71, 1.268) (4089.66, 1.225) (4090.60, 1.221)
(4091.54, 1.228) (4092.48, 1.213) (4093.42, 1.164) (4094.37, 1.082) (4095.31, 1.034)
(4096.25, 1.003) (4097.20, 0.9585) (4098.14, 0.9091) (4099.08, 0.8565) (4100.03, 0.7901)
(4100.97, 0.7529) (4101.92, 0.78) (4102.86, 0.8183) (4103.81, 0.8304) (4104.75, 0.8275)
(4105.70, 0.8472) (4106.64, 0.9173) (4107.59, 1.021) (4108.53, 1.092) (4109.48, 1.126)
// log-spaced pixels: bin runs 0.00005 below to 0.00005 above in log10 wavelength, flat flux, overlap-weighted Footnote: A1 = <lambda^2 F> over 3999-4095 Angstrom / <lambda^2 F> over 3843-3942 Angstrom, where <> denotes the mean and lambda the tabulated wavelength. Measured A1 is 1.37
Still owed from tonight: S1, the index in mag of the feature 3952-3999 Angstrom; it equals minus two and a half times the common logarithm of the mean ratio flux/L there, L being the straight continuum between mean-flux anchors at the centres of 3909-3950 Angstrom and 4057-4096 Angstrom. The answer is 0.17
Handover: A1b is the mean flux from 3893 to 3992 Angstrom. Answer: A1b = 1.11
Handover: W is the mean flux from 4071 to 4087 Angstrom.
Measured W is 1.34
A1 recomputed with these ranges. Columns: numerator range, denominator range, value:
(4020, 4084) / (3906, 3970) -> 1.34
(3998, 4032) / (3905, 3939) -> 1.24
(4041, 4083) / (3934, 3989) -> 1.45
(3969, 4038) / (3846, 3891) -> 1.29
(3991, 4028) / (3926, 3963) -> 1.33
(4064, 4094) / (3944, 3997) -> 1.30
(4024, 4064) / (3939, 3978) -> 1.53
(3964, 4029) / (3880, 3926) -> 1.17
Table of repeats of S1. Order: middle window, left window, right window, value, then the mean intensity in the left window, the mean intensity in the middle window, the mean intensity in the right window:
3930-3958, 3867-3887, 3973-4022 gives 0.08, 1.05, 1.11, 1.31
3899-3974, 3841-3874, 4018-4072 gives 0.16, 1.18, 1.11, 1.46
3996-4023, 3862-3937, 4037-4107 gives -0.16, 1.11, 1.43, 1.31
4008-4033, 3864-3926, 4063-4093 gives -0.15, 1.12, 1.45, 1.34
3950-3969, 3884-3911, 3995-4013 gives 0.21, 0.98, 0.992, 1.37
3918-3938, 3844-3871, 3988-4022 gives 0.14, 1.21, 1.14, 1.41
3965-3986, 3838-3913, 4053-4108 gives 0.28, 1.07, 0.893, 1.25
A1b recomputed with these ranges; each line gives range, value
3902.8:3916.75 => 1.3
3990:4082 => 1.43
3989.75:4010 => 1.37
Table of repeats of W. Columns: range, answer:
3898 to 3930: 1.28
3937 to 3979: 1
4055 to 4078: 1.42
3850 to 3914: 1.09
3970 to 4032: 1.3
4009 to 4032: 1.46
